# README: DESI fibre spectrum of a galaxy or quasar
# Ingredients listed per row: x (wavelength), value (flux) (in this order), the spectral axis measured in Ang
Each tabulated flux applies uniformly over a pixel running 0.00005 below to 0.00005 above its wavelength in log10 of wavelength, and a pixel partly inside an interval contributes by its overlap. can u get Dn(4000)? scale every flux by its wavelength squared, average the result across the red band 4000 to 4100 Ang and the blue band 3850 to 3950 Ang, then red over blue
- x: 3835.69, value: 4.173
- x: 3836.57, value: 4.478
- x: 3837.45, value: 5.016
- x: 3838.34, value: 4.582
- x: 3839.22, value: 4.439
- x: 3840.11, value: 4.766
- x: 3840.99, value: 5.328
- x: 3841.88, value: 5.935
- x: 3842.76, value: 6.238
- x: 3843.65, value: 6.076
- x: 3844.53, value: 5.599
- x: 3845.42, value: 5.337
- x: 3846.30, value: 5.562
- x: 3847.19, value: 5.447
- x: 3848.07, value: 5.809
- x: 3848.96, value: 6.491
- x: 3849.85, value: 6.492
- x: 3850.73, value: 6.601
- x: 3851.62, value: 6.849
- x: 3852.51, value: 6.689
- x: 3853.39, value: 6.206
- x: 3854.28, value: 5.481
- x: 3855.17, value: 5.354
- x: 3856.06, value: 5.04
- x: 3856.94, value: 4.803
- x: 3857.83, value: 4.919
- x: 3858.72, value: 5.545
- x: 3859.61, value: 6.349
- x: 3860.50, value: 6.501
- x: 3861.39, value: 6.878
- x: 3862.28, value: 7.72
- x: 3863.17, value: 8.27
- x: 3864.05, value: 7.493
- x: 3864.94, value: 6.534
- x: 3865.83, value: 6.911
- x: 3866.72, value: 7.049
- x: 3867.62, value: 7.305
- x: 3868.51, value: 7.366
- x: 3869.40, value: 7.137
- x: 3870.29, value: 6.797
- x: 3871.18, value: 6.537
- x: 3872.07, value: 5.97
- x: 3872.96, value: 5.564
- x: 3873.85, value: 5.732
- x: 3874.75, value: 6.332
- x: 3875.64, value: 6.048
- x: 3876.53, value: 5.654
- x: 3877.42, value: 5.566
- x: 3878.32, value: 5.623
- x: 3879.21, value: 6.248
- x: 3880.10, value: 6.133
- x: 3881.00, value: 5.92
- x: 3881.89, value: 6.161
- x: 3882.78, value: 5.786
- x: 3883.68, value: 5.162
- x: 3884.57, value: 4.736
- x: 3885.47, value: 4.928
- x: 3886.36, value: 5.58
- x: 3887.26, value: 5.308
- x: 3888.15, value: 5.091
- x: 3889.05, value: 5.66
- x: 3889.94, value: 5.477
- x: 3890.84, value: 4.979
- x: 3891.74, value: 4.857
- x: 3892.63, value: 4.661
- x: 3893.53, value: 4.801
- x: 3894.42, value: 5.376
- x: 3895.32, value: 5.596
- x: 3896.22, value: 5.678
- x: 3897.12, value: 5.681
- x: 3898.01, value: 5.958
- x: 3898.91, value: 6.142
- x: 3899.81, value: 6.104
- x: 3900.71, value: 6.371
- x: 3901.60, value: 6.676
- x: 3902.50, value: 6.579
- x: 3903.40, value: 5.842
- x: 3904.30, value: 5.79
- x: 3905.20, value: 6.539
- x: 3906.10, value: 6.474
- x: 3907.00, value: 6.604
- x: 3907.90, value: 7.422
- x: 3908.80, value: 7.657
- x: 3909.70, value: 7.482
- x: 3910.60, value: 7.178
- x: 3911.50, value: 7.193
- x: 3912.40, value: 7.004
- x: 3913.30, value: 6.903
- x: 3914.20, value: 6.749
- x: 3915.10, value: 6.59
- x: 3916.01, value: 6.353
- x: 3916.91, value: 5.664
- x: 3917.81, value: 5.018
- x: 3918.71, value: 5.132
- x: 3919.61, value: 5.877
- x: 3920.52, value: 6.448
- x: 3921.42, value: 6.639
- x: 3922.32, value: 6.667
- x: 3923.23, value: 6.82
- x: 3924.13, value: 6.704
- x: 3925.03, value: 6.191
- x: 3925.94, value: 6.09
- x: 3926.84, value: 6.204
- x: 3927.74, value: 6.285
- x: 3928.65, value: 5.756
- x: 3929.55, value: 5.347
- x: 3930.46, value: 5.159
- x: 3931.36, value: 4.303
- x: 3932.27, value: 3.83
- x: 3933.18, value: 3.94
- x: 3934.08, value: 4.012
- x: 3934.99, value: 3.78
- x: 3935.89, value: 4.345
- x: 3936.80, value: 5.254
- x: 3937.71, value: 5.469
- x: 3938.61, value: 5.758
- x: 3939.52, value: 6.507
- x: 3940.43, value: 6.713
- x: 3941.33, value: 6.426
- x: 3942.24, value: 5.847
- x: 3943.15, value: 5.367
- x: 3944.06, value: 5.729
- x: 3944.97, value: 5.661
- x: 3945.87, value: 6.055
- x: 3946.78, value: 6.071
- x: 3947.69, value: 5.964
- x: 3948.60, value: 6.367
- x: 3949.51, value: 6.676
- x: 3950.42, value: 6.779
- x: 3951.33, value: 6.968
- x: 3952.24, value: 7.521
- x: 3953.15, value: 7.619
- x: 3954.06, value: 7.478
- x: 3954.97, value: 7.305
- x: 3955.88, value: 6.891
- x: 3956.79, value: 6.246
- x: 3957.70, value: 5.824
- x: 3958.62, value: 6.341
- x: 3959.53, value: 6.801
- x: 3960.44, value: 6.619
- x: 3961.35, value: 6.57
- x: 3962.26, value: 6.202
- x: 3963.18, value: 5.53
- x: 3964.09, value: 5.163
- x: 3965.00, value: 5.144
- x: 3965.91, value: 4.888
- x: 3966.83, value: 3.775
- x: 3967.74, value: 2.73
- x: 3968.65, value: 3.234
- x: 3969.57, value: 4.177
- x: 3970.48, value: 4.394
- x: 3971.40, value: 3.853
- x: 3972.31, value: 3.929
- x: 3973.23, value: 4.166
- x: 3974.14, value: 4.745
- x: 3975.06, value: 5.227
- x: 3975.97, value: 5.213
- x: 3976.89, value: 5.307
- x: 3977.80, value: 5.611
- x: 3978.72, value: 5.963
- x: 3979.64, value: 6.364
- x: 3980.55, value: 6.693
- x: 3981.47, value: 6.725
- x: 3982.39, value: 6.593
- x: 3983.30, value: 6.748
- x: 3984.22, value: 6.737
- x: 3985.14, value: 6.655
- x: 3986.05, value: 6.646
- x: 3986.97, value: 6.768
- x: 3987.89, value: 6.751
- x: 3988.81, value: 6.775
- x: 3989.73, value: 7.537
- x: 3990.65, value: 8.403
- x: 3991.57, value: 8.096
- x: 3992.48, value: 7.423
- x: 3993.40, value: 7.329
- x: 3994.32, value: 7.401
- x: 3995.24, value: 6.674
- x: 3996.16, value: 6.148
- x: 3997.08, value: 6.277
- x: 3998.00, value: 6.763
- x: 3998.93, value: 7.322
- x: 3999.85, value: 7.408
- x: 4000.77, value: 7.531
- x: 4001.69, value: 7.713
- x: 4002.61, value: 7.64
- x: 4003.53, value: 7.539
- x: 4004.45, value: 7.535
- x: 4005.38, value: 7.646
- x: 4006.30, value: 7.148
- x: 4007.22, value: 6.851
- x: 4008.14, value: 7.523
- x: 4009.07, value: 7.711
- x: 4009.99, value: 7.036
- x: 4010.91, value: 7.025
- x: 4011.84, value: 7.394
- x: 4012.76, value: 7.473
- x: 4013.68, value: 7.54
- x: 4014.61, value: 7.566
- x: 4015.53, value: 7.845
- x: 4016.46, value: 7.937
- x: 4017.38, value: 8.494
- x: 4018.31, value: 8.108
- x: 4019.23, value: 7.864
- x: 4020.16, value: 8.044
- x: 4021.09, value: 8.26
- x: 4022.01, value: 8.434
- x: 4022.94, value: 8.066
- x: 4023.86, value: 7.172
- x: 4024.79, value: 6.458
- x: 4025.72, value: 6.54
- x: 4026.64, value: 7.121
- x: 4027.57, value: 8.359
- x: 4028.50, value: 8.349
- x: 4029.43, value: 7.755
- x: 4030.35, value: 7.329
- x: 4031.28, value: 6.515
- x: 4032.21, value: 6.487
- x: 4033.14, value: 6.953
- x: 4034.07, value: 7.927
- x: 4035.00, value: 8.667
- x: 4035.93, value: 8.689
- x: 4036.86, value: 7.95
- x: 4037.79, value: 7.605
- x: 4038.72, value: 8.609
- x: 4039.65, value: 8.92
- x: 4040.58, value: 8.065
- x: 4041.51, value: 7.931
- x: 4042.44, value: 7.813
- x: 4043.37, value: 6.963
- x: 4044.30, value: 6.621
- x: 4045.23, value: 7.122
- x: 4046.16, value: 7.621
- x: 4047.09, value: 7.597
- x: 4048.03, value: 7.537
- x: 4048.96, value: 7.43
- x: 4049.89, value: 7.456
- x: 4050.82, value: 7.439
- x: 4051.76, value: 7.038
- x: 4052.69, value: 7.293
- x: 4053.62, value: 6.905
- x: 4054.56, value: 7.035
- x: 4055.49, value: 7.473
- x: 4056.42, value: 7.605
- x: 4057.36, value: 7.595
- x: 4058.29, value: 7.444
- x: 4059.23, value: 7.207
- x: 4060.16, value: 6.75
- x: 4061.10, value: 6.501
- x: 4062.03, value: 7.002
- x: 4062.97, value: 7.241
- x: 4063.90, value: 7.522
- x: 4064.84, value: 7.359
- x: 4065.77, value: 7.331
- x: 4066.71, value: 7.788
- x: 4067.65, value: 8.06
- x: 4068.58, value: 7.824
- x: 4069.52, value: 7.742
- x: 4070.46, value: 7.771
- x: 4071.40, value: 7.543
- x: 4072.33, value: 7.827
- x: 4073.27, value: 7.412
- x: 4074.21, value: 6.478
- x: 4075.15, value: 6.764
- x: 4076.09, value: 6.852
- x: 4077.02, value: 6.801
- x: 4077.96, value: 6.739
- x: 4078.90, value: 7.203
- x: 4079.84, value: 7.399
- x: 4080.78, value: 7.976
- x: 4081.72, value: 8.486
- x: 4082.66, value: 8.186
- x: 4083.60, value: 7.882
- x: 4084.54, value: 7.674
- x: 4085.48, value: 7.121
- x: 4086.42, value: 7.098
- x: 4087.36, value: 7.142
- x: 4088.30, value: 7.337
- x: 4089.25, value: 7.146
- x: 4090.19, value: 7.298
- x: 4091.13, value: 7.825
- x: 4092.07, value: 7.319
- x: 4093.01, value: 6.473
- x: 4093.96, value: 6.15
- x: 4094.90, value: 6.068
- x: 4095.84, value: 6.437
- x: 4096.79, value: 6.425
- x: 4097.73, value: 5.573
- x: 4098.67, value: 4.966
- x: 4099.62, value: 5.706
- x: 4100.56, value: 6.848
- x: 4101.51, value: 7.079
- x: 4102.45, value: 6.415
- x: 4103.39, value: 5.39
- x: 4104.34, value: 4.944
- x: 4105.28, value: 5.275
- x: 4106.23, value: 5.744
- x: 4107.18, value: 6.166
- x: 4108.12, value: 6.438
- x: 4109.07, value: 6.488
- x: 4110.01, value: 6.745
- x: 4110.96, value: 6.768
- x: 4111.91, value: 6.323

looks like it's 1.33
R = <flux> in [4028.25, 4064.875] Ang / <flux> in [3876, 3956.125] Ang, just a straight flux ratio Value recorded 1.3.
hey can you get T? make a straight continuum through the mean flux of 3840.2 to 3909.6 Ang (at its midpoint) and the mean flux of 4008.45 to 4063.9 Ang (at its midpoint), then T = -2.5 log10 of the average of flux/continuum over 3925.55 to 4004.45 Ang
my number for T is 0.144 mag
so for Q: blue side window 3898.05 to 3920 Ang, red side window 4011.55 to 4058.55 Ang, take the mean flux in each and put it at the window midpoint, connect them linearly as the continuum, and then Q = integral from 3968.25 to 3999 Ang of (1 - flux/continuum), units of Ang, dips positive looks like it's 4.4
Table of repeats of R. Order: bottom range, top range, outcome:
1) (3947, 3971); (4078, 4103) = 1.18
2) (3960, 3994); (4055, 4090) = 1.27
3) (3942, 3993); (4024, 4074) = 1.24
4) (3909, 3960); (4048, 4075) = 1.21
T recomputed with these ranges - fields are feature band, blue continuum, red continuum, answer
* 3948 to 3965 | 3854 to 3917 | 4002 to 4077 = 0.034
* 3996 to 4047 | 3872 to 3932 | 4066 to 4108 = -0.151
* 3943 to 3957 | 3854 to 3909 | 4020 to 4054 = 0.024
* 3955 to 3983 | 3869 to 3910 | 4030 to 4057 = 0.242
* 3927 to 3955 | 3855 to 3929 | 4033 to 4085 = 0.133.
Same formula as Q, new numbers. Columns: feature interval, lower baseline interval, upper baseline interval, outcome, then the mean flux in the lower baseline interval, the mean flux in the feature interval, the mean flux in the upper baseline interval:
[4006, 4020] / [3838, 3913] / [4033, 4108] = -1.5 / 6.05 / 7.58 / 7.18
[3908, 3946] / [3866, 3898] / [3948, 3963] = 2.6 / 5.8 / 5.92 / 6.73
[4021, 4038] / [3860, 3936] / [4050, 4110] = -2.2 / 6.04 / 7.6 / 6.98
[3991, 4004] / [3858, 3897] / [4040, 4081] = -0.7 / 6.01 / 7.25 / 7.34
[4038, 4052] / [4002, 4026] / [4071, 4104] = -0.6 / 7.58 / 7.62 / 6.93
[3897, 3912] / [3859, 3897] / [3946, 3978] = -1.7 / 6.03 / 6.59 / 5.64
